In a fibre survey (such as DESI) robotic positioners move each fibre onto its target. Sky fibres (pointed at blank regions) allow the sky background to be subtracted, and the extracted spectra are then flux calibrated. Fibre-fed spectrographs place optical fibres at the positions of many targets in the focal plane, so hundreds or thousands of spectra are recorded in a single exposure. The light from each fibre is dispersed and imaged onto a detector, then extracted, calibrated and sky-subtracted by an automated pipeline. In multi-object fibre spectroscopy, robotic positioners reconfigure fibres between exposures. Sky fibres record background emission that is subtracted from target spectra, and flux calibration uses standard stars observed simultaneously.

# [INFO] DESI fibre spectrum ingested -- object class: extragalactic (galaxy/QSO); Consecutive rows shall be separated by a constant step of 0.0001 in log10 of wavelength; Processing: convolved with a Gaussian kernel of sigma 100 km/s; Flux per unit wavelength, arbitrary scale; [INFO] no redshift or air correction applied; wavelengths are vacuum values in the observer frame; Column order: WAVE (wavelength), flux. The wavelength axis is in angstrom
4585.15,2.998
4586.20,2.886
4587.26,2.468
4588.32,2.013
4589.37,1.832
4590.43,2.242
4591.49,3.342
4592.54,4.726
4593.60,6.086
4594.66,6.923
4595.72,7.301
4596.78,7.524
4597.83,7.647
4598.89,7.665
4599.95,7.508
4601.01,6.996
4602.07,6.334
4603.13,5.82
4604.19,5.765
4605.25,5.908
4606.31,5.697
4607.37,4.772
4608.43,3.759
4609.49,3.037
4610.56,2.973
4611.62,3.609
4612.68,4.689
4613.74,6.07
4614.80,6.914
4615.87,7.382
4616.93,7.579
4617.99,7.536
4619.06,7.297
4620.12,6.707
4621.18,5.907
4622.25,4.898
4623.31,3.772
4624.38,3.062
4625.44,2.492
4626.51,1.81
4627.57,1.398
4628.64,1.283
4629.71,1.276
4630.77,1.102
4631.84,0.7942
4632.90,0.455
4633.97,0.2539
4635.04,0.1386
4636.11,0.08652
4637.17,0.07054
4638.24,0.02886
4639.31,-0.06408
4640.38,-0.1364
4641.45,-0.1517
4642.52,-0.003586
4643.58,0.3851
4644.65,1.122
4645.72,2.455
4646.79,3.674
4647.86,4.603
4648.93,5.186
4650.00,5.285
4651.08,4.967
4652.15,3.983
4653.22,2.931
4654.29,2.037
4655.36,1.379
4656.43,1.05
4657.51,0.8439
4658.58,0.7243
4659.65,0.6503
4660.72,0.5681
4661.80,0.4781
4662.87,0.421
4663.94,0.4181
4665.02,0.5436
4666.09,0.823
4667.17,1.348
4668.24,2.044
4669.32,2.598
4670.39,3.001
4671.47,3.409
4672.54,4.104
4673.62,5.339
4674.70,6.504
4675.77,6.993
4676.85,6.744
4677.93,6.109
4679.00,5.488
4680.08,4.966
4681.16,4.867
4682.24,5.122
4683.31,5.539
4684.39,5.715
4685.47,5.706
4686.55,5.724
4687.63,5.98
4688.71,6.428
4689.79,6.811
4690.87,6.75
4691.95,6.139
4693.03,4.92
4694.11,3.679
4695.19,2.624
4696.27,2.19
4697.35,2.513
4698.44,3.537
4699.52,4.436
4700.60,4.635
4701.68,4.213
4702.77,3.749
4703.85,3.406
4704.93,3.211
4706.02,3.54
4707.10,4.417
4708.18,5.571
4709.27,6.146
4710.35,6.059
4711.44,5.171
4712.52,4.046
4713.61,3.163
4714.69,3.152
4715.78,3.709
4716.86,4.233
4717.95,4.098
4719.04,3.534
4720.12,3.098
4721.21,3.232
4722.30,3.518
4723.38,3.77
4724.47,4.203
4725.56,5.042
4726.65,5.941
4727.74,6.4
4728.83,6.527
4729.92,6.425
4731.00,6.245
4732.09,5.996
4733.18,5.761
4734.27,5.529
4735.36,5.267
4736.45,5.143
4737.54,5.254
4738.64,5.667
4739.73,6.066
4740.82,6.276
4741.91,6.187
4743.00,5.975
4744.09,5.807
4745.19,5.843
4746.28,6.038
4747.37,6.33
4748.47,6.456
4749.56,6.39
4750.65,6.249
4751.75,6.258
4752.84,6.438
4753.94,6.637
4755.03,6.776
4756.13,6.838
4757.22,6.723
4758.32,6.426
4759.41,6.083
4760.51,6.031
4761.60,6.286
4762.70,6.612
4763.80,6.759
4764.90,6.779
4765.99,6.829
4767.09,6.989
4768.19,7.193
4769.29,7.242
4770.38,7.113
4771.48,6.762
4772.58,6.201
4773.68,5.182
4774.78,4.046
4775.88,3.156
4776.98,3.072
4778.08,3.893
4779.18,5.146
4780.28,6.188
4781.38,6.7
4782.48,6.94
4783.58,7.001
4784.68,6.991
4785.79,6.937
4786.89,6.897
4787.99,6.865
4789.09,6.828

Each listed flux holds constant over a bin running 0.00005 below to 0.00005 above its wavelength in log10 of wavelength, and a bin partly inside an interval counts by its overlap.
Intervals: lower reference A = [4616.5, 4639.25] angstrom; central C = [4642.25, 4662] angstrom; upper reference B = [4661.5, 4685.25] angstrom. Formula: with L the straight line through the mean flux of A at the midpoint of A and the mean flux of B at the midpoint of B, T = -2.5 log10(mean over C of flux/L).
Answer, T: 0.38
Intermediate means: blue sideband 2.68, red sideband 3.82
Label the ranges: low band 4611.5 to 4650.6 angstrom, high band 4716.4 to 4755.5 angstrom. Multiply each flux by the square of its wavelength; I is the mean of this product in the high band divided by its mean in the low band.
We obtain 2.0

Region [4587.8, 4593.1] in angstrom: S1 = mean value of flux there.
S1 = 2.85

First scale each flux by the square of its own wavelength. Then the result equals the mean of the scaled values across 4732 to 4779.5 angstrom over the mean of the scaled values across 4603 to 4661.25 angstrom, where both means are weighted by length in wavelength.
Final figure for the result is 2.12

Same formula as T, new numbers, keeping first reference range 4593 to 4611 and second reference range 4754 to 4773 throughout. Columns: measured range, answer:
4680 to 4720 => 0.368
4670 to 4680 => 0.185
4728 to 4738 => 0.129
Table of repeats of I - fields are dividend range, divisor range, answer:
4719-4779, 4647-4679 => 2.00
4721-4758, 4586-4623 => 1.14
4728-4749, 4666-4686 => 1.32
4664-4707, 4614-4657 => 1.60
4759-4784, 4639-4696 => 1.85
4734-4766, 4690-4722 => 1.53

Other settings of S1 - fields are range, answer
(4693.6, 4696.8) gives 2.83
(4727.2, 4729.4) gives 6.46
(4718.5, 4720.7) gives 3.32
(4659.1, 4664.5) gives 0.508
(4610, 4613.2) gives 3.74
